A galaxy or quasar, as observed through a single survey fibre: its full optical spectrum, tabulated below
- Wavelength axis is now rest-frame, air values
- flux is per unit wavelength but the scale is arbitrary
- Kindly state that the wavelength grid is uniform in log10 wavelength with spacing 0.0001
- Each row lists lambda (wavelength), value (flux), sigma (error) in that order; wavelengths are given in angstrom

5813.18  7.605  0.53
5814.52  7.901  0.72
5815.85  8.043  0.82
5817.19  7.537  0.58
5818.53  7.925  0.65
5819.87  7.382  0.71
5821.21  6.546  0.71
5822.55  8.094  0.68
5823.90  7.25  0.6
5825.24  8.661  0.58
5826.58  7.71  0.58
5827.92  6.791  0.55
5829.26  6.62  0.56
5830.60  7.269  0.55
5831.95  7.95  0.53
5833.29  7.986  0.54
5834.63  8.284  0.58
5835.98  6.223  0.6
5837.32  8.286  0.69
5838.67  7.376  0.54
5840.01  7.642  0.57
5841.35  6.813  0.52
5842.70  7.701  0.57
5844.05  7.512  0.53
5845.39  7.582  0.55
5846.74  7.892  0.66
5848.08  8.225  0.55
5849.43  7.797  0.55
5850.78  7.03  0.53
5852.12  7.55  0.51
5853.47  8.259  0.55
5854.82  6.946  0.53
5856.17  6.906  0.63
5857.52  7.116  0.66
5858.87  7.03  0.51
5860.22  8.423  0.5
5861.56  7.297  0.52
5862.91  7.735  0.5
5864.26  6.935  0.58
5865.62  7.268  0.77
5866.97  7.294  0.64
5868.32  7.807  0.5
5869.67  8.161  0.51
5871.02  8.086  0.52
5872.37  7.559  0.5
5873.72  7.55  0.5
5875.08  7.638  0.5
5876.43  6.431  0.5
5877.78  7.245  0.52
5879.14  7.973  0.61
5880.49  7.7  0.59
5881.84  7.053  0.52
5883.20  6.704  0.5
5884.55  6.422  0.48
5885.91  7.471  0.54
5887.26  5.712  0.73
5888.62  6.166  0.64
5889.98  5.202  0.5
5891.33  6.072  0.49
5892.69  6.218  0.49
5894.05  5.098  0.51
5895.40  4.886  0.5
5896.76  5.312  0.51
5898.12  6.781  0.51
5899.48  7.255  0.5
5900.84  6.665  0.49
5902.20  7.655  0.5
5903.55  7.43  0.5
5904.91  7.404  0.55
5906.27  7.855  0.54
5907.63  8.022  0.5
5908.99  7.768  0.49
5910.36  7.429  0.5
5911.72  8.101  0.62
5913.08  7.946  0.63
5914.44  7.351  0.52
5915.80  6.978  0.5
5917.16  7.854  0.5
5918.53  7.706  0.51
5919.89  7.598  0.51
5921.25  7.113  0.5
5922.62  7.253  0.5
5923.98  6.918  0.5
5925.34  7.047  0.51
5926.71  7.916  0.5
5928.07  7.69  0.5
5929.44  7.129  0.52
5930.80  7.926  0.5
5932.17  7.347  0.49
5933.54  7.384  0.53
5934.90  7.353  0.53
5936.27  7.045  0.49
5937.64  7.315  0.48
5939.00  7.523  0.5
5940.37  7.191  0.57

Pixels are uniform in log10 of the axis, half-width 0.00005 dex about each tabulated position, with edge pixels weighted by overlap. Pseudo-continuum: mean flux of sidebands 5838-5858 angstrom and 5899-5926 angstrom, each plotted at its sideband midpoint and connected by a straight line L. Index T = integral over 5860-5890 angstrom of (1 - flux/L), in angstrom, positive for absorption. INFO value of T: 1.00 angstrom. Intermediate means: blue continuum 7.49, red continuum 7.47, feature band 7.24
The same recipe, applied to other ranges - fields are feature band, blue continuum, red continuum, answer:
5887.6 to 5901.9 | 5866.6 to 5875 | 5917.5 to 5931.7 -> 3.0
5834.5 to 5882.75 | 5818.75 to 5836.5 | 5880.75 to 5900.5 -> -4.7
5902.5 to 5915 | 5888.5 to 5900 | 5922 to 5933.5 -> -2.3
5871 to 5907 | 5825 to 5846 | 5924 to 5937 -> 3.2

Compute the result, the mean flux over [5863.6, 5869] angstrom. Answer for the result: 7.32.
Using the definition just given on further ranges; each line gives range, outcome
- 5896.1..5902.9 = 6.74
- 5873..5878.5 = 7.22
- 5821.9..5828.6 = 7.7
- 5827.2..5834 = 7.34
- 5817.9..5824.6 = 7.43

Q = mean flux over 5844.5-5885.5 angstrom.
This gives 7.45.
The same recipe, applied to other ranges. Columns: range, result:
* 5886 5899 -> 5.82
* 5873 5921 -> 6.99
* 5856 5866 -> 7.36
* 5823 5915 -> 7.26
